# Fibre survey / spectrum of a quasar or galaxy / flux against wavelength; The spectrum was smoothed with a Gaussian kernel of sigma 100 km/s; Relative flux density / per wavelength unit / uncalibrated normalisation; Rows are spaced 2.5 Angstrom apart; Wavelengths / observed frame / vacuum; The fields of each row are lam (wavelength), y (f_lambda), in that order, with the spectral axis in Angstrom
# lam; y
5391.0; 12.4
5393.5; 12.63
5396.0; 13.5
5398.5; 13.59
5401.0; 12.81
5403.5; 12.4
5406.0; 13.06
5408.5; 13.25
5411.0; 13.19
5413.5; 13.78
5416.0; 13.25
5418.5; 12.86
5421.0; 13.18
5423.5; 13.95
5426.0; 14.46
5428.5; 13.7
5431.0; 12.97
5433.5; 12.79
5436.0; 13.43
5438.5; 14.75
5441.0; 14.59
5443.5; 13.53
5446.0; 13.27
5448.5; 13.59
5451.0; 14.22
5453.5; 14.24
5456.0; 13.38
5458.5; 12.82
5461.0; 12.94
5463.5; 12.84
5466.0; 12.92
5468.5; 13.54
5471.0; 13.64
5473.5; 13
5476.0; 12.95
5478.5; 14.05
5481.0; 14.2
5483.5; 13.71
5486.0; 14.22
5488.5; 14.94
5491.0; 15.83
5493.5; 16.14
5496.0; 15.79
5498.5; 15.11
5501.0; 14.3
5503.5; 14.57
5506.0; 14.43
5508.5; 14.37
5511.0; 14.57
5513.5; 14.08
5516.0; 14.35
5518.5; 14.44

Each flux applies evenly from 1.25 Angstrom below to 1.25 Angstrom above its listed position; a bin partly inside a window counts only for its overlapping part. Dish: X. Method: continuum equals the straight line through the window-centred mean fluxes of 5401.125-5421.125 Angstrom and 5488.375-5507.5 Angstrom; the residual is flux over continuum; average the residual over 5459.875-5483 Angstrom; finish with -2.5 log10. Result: 0.09 mag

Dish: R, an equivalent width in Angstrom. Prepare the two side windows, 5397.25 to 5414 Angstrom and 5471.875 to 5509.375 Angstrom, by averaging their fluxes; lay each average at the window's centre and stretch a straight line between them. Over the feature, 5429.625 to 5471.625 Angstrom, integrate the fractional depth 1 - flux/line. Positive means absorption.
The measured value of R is 1.1 Angstrom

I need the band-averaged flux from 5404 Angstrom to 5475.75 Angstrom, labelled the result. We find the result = 13.5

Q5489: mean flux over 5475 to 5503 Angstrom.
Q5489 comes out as 14.7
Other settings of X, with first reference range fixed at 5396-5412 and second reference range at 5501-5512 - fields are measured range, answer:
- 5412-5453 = -0.01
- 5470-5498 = -0.02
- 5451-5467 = 0.04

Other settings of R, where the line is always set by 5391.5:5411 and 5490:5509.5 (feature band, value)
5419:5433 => -0.03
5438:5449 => -0.02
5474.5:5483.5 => 0.57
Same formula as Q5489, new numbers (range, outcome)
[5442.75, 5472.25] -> 13.4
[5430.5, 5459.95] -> 13.6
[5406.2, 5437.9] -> 13.4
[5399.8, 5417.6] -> 13.1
